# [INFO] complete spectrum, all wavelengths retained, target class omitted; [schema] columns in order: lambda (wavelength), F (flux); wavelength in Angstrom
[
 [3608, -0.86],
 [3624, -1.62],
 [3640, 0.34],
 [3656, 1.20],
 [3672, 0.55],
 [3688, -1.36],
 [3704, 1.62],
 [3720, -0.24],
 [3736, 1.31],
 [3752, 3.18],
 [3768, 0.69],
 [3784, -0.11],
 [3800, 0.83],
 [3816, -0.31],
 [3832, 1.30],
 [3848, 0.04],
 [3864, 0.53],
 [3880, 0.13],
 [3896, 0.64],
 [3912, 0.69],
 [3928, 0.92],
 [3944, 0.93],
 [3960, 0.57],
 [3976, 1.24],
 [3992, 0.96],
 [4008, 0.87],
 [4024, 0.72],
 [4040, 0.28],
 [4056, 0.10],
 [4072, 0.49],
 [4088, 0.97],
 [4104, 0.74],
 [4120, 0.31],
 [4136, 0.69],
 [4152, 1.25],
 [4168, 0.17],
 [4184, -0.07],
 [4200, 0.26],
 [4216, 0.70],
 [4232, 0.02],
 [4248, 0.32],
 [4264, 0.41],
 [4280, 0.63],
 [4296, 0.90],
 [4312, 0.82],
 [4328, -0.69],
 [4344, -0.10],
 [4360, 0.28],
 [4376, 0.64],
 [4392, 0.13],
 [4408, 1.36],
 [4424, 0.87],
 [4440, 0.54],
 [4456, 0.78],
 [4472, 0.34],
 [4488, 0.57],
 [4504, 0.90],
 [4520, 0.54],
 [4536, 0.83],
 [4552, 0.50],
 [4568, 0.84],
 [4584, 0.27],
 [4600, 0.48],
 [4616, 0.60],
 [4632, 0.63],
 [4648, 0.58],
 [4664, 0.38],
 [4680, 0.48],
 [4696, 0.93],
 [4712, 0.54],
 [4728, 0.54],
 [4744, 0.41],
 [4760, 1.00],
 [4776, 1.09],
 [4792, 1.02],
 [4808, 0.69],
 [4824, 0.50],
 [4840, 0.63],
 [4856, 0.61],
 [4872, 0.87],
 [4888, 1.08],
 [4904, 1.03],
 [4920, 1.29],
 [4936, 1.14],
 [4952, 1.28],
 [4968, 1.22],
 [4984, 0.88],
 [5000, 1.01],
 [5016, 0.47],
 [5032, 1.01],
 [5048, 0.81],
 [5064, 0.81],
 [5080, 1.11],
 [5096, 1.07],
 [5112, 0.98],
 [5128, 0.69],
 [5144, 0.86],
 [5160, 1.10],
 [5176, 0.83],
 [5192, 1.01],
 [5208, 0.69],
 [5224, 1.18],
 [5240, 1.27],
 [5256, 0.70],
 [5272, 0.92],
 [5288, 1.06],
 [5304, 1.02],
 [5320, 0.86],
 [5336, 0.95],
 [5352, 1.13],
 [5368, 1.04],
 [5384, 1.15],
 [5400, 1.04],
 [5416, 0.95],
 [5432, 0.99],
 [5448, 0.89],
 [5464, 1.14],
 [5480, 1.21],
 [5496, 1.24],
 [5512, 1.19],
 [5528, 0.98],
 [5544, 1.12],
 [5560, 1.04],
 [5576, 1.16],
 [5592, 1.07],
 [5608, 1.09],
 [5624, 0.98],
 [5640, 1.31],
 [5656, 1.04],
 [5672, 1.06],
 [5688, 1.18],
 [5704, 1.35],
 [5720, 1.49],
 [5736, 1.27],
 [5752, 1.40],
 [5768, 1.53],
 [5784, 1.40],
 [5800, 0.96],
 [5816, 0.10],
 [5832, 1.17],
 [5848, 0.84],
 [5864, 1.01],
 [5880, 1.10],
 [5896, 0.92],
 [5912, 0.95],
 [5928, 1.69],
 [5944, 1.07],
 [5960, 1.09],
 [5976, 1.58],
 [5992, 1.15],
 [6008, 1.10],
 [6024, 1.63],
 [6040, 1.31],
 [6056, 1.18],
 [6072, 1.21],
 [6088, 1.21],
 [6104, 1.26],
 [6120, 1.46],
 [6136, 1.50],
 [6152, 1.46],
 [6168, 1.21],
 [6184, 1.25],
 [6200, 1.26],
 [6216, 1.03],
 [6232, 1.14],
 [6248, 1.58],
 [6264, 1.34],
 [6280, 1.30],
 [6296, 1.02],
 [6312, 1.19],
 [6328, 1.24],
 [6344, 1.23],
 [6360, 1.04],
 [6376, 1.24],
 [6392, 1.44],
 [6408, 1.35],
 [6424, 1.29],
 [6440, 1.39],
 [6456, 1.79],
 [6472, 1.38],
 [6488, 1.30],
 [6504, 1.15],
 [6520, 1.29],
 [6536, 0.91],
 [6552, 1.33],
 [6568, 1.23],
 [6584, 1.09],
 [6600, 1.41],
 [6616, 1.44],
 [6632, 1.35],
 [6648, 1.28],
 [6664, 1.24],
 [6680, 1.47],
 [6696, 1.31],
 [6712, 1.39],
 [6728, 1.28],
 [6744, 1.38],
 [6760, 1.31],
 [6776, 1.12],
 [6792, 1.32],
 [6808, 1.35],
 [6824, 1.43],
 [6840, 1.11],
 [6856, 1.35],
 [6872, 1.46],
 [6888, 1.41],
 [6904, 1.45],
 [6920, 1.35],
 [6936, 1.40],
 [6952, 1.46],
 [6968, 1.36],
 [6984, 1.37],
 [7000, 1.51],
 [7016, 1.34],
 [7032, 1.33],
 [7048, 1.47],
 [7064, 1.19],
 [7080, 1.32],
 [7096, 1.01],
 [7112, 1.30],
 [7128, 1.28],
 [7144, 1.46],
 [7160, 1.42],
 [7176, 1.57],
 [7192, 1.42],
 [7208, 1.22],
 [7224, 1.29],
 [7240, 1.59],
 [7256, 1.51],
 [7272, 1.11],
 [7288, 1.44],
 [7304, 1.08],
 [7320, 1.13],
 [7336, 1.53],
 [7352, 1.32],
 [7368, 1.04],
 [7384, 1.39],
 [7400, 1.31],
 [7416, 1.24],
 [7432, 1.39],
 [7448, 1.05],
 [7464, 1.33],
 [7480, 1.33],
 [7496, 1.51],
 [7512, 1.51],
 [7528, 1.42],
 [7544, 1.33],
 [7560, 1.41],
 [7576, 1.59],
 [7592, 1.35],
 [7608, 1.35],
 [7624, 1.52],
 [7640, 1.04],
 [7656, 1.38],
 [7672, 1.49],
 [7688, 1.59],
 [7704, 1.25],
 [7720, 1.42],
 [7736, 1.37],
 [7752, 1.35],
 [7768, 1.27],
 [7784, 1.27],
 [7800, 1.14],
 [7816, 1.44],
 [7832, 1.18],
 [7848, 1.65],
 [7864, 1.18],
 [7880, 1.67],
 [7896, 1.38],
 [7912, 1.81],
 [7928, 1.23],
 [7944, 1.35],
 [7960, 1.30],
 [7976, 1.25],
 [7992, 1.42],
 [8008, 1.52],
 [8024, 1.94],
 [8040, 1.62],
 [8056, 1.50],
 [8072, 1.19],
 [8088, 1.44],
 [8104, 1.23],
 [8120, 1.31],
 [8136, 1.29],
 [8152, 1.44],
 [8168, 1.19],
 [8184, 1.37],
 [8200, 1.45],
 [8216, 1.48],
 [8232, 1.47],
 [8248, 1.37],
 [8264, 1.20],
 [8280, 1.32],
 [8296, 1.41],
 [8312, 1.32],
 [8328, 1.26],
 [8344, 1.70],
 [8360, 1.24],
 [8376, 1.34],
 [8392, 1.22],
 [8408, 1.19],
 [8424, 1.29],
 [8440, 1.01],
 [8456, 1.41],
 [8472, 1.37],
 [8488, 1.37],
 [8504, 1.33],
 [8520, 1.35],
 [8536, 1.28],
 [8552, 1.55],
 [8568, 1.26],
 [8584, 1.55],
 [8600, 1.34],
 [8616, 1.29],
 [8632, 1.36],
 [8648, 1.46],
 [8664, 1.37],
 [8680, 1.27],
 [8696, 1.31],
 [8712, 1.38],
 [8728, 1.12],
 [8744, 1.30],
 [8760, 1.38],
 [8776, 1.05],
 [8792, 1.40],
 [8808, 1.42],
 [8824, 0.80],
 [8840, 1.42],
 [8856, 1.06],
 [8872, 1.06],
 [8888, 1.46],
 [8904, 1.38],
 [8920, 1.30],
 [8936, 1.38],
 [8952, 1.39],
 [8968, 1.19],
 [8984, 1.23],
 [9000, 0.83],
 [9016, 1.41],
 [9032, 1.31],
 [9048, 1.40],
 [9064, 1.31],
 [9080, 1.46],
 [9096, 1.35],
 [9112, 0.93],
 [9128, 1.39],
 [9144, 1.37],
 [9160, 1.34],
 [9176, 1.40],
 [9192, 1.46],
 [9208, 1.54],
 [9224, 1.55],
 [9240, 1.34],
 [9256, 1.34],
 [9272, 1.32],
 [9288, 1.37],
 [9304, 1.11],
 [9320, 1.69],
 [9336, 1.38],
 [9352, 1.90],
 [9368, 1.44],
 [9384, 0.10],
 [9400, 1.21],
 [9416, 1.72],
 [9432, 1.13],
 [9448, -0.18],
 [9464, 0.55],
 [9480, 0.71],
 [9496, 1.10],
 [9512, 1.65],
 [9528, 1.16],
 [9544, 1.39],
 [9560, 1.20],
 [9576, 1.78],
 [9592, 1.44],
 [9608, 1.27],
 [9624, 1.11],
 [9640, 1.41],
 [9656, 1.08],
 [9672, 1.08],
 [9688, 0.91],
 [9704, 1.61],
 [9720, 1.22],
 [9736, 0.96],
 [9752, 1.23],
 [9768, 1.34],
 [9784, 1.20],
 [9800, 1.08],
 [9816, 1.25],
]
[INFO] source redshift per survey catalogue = 0.221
